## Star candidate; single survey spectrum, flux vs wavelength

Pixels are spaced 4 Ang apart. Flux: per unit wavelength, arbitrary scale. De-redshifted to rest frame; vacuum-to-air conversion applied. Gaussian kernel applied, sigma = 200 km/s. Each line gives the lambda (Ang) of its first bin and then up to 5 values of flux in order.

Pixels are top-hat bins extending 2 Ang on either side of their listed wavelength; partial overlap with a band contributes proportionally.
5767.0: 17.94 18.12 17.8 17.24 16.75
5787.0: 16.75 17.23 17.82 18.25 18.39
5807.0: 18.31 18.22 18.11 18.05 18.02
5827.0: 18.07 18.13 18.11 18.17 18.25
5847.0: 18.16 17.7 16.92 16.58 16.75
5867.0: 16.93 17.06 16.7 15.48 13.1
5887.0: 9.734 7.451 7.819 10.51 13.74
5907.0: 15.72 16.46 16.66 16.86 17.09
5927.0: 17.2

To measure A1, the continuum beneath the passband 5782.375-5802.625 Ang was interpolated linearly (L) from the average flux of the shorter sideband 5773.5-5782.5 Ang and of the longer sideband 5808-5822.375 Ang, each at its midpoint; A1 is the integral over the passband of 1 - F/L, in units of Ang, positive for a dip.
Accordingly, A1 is 0.2 Ang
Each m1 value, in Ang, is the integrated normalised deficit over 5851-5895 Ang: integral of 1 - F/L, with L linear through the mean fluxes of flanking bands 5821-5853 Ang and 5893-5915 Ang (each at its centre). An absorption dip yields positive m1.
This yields 3.11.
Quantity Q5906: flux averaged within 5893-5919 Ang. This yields 13.7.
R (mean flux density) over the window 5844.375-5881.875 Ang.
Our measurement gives 16.9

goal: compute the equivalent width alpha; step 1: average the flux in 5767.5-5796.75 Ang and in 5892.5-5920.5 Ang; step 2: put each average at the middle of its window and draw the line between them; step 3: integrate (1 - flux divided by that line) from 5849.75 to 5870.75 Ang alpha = -2.5 Ang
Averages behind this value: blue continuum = 17.4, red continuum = 13.8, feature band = 17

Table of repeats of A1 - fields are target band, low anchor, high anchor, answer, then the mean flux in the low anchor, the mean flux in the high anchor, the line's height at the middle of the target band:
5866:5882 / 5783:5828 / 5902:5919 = 0.3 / 17.9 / 15.9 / 16.6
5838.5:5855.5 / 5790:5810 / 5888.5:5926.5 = -1.8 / 18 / 13.7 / 16.1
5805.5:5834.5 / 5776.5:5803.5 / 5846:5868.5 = -1.4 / 17.4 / 17.1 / 17.3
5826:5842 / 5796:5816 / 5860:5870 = -0.5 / 18.2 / 16.8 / 17.6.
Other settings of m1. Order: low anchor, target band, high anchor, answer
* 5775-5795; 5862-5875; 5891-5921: -2.0 Ang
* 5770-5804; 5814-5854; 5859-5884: -3.0 Ang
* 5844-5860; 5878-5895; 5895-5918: 5.1 Ang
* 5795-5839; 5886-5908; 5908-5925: 8.2 Ang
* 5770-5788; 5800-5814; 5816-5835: -0.4 Ang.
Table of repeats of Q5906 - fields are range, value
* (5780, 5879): 17.6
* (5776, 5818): 17.7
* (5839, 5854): 18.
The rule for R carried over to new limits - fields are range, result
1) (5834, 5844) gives 18.2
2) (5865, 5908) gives 13.1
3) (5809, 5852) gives 18.1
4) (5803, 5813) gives 18.3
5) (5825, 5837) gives 18.1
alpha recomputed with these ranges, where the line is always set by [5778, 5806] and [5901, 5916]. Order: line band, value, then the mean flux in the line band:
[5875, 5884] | 0.6 Ang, 15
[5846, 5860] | -0.7 Ang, 17.3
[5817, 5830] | -0.8 Ang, 18.1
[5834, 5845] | -1.0 Ang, 18.2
